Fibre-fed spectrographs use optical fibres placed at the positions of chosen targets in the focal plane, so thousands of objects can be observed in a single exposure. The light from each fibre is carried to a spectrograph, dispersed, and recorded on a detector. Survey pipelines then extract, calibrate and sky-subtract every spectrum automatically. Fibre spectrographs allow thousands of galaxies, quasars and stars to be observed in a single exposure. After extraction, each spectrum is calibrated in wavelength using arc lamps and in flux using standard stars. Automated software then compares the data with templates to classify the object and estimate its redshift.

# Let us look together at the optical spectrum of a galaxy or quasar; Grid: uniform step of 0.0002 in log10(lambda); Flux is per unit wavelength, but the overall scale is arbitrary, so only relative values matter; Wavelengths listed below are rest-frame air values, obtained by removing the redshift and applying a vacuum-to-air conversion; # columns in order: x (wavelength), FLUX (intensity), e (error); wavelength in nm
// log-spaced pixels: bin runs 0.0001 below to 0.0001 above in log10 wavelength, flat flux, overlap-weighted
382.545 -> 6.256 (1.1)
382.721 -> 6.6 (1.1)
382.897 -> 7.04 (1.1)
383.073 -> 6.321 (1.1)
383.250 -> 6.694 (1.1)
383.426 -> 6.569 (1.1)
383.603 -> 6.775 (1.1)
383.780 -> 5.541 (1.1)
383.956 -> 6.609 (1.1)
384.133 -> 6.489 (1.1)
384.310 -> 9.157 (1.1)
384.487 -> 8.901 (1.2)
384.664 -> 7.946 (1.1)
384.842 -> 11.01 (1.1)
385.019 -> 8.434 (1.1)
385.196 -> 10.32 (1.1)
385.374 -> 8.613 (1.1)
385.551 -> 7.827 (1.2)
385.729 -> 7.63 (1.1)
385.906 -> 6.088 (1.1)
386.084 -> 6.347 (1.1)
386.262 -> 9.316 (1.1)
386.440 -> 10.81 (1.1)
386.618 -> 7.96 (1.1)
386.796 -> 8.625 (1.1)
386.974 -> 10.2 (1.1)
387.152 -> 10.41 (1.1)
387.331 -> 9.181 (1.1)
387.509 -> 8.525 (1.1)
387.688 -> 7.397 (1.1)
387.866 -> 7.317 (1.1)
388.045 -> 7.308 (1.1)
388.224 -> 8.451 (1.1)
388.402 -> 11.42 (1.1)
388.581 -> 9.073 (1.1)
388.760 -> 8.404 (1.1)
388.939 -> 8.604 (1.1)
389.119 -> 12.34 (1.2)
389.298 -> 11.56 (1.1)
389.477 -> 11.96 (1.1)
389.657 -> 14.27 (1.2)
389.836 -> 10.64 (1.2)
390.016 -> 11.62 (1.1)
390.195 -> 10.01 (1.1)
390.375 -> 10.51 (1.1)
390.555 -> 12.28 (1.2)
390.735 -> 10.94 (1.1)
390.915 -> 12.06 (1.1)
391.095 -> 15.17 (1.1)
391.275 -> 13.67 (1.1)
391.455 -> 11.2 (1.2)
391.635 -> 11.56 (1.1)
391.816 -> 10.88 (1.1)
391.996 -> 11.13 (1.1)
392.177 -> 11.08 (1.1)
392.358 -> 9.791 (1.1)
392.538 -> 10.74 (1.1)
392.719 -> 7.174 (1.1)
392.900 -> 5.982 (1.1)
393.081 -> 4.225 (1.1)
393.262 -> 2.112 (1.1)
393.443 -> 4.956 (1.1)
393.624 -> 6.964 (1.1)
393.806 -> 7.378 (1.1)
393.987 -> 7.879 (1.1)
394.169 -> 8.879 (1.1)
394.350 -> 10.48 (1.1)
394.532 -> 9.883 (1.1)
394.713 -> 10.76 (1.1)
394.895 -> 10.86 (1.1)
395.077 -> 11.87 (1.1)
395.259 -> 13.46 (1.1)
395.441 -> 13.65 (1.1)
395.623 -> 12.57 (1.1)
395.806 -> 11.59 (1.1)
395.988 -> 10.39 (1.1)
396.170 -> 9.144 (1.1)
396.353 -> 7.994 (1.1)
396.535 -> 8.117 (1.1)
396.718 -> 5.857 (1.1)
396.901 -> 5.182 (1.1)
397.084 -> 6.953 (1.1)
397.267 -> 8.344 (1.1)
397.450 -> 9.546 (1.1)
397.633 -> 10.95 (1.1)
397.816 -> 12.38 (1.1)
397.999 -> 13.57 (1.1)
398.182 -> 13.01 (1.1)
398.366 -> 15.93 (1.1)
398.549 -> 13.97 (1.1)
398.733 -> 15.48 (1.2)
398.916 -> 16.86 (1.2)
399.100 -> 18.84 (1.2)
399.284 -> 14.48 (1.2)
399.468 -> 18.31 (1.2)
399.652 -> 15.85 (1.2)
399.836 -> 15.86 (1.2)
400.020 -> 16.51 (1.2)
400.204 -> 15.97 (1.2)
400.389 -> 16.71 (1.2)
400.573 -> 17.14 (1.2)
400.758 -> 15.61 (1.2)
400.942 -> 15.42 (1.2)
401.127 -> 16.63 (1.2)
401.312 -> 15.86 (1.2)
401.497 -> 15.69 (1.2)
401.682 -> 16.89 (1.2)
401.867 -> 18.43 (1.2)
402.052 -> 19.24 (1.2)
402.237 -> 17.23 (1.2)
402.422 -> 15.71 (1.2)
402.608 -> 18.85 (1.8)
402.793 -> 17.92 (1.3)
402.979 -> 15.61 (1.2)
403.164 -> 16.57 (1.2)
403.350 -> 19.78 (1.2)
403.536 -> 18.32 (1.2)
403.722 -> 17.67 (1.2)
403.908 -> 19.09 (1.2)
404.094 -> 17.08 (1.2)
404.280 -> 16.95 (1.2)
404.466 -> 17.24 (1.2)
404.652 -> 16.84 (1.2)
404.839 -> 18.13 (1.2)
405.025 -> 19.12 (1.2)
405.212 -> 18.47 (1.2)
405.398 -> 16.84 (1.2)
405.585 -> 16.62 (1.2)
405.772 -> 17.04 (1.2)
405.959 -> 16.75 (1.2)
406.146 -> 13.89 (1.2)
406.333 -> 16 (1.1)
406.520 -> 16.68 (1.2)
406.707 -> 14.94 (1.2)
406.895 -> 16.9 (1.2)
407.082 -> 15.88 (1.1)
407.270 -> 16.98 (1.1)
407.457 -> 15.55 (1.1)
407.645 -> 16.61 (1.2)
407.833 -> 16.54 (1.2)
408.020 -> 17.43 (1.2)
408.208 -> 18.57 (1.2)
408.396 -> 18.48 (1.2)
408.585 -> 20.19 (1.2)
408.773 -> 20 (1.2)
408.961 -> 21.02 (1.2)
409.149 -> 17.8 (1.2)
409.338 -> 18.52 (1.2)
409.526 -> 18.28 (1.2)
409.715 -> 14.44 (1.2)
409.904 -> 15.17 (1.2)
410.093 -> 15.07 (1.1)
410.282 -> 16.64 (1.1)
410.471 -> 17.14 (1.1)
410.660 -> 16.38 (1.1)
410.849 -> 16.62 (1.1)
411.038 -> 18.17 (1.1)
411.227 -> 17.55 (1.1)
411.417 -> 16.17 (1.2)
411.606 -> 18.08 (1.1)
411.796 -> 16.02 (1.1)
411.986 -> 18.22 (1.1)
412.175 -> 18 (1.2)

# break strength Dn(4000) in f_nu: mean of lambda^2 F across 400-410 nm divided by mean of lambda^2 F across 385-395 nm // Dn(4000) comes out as 1.96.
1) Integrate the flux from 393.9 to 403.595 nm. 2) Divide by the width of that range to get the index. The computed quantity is 13.8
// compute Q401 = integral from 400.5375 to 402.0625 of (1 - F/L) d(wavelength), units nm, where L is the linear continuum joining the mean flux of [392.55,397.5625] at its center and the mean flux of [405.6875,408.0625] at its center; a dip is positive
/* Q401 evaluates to -0.48 nm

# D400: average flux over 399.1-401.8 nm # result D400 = 16.3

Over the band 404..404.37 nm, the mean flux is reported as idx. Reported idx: 17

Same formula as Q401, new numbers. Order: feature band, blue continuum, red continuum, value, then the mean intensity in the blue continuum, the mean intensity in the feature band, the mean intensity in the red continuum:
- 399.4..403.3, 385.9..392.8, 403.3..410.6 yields -0.46 nm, 10.2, 16.8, 17.3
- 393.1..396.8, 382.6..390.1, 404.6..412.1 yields 0.89 nm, 8.72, 9.15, 17.1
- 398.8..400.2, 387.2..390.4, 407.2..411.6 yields -0.29 nm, 9.92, 16.6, 17.4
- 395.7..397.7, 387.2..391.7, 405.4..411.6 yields 0.69 nm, 10.6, 8.55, 17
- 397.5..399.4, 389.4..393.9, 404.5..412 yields -0.23 nm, 9.92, 14.5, 17.1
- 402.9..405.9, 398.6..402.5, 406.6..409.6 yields -0.07 nm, 16.6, 17.6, 17.7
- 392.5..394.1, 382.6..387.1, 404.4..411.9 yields 0.71 nm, 7.93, 6.27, 17.1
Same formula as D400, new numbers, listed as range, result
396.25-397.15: 6.84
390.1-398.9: 10.2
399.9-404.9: 17.1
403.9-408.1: 16.8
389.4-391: 11.6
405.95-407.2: 15.8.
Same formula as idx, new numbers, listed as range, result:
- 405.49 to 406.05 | 16.8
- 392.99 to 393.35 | 3.18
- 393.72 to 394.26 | 8.06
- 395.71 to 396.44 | 9.8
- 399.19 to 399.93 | 16.1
